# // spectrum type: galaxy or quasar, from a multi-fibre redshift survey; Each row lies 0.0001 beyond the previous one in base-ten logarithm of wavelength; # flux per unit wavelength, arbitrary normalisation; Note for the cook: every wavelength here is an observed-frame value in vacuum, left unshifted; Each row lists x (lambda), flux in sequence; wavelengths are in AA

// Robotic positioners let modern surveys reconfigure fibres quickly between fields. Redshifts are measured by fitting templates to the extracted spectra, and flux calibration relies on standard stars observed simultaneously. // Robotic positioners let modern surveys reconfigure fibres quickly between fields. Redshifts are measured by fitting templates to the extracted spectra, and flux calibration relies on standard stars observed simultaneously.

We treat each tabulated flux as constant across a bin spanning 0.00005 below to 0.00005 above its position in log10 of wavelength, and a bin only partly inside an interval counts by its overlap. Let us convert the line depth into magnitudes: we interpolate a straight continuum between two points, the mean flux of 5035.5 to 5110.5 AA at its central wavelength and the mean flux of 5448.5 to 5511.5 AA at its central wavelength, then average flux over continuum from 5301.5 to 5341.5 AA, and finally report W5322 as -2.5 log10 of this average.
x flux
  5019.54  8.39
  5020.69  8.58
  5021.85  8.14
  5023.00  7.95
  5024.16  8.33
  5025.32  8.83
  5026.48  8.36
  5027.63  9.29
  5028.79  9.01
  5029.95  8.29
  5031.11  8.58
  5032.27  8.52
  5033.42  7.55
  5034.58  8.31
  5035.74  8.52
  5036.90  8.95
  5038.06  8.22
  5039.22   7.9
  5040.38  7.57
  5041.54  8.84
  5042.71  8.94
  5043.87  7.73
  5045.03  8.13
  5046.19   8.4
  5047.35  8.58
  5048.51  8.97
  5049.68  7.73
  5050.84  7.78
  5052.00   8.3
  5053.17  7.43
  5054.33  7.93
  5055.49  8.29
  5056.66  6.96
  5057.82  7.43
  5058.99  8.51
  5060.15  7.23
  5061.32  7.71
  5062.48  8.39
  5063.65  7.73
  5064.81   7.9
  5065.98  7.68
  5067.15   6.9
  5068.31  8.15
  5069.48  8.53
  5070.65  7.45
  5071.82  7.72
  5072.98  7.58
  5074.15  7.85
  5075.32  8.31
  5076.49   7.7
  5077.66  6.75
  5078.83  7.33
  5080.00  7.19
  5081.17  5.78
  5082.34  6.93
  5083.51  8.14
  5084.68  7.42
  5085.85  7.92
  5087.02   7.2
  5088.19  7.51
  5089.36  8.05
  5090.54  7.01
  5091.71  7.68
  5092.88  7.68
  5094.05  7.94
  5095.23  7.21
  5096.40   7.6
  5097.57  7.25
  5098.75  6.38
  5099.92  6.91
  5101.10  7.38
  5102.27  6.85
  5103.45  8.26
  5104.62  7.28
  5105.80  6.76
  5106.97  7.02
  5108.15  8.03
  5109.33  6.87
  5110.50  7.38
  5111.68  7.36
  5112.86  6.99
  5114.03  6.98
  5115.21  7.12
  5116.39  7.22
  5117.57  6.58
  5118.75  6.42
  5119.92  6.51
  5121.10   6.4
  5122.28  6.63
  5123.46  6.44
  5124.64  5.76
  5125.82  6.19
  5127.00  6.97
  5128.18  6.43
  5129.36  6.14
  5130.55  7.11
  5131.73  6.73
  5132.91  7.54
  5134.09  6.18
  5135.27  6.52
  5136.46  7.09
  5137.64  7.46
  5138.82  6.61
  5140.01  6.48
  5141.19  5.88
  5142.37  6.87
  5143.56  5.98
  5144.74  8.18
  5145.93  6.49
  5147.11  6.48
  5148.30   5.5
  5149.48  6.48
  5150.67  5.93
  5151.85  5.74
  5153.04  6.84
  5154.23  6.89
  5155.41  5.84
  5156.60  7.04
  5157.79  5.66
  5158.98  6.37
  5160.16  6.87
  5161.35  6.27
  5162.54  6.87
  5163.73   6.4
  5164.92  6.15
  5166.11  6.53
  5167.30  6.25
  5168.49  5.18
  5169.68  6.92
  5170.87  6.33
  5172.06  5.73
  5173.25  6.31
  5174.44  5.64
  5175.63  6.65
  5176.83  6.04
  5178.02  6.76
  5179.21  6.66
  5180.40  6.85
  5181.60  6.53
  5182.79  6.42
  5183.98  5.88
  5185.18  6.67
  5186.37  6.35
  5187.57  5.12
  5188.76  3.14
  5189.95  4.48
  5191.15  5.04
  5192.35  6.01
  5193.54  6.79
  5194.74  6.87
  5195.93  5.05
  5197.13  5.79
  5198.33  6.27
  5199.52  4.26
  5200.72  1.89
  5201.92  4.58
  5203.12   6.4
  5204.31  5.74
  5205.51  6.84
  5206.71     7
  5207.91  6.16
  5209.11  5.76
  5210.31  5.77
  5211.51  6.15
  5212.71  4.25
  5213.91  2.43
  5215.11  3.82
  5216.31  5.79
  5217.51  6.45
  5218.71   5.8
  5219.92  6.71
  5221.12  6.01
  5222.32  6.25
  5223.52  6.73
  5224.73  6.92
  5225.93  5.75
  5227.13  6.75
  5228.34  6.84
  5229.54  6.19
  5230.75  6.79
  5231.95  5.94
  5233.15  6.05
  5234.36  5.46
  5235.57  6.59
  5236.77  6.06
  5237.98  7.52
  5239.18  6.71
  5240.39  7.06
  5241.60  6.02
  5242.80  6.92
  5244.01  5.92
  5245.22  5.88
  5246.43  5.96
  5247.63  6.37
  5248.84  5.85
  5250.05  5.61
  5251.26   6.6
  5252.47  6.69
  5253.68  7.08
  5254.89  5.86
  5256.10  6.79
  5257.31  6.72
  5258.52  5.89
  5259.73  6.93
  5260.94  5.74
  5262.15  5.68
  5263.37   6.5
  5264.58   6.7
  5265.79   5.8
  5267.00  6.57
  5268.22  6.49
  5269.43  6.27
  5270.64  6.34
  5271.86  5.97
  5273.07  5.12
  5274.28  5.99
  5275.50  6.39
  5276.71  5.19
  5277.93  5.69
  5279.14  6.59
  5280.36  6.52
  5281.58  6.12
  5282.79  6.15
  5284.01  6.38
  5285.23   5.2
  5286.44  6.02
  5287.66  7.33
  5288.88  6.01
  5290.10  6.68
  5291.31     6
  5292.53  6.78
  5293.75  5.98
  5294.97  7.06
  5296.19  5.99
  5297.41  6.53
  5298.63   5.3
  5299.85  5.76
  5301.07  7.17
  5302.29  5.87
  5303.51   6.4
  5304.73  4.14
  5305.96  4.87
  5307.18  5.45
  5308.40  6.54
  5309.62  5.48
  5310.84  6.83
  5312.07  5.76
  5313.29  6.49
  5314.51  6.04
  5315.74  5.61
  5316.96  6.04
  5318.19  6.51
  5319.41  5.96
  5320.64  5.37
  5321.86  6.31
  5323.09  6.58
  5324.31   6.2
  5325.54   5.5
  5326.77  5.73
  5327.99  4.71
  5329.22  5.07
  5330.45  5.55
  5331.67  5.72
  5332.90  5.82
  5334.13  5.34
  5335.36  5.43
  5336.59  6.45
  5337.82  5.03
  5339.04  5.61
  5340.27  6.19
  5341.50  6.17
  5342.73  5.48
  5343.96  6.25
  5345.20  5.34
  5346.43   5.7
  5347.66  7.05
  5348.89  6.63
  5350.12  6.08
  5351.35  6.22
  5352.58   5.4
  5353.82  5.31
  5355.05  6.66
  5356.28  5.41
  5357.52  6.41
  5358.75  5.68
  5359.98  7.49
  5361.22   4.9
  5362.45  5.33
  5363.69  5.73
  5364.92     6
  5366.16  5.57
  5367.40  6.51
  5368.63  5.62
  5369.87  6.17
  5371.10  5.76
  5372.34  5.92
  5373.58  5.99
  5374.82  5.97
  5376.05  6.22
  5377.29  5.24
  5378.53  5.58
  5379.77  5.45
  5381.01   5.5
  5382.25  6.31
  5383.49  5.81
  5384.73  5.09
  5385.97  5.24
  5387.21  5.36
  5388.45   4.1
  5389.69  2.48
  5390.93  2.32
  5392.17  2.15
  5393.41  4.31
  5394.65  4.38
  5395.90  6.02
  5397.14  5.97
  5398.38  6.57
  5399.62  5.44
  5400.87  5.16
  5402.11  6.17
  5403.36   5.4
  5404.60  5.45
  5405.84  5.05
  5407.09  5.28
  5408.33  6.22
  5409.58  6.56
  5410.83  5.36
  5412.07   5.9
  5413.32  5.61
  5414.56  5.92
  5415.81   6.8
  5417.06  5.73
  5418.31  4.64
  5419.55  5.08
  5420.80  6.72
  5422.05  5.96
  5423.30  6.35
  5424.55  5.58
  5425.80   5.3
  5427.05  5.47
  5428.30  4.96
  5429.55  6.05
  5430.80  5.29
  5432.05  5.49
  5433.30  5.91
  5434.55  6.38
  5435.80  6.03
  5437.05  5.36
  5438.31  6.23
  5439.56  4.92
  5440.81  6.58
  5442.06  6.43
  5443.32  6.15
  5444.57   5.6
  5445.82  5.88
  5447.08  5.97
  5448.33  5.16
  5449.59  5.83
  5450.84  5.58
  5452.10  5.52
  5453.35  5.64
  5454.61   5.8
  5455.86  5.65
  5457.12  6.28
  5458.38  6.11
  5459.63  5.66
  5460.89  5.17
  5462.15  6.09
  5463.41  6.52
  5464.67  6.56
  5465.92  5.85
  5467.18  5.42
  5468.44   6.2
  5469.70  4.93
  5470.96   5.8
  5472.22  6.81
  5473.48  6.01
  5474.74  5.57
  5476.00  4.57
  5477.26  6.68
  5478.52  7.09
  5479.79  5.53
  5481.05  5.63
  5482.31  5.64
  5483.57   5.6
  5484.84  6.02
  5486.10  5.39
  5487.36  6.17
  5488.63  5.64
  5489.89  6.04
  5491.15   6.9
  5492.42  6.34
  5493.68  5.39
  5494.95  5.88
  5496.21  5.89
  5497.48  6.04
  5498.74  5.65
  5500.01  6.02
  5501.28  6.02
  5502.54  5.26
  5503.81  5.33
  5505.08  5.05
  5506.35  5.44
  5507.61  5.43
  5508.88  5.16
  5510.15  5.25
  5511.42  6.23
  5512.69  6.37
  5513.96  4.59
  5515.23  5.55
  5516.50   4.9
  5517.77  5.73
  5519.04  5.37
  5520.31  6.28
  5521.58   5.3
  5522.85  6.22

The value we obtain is 0.13 mag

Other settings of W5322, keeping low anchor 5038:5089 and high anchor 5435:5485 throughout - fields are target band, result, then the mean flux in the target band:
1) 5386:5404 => 0.29 mag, 4.72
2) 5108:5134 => 0.11 mag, 6.78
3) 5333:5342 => 0.13 mag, 5.75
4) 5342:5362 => 0.07 mag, 6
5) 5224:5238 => 0.10 mag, 6.36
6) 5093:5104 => 0.04 mag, 7.32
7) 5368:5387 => 0.10 mag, 5.72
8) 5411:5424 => 0.04 mag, 5.85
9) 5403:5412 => 0.09 mag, 5.64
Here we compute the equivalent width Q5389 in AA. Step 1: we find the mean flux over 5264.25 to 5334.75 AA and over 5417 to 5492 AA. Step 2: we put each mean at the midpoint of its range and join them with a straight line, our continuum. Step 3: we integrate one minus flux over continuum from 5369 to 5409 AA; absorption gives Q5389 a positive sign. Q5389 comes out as 4.3 AA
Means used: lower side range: 6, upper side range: 5.82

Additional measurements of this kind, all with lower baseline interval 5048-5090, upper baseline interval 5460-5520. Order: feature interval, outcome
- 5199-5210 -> 2.55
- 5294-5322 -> 2.62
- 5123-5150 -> 2.85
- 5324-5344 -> 2.57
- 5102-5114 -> 0.35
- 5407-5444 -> 1.45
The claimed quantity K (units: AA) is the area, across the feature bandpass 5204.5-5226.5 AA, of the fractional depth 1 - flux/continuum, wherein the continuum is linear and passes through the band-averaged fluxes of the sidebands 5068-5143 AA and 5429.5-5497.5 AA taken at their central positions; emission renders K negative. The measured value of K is 3.0 AA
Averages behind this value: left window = 7.11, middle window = 5.81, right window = 5.87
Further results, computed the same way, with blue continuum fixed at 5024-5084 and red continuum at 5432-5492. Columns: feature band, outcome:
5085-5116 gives 1.6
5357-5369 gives 0.9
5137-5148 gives 1.2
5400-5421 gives 1.6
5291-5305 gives 1.2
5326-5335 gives 1.6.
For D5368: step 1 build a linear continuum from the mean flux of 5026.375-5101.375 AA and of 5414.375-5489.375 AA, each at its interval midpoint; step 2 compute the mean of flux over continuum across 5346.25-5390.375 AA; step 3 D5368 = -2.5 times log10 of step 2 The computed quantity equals 0.10 mag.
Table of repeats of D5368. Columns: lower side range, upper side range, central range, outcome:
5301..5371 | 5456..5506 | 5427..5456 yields 0.02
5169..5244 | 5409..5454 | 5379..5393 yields 0.27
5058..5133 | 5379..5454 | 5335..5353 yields -0.01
